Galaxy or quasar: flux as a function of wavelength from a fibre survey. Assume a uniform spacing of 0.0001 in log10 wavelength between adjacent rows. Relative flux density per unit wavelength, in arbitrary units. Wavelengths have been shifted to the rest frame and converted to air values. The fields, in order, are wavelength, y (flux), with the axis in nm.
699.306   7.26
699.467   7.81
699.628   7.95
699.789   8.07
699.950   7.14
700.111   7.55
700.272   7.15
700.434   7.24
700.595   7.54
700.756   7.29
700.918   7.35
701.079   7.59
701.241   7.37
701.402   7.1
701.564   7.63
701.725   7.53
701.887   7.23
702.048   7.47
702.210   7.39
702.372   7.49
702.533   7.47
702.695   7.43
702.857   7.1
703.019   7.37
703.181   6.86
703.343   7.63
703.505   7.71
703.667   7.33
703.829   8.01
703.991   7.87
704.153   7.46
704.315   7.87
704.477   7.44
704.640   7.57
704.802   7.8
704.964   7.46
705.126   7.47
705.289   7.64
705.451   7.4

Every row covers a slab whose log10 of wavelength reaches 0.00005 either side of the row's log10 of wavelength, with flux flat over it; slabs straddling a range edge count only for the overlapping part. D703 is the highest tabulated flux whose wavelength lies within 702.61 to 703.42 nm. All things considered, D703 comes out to 7.63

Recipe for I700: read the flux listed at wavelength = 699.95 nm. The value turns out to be 7.14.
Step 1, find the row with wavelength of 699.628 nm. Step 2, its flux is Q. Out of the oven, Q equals 7.95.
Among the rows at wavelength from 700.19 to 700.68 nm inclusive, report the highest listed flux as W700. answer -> 7.54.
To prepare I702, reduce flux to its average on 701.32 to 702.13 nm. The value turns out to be 7.4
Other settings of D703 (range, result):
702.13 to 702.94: 7.49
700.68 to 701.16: 7.59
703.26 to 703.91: 8.01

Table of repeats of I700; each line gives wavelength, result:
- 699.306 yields 7.26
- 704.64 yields 7.57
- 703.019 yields 7.37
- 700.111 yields 7.55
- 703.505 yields 7.71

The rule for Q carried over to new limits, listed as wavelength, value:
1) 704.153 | 7.46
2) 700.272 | 7.15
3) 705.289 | 7.64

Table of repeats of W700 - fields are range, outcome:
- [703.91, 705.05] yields 7.87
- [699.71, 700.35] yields 8.07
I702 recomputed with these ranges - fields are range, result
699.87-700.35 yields 7.29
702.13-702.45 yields 7.43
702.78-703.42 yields 7.23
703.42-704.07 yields 7.73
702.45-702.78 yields 7.45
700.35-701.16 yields 7.4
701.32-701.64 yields 7.36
